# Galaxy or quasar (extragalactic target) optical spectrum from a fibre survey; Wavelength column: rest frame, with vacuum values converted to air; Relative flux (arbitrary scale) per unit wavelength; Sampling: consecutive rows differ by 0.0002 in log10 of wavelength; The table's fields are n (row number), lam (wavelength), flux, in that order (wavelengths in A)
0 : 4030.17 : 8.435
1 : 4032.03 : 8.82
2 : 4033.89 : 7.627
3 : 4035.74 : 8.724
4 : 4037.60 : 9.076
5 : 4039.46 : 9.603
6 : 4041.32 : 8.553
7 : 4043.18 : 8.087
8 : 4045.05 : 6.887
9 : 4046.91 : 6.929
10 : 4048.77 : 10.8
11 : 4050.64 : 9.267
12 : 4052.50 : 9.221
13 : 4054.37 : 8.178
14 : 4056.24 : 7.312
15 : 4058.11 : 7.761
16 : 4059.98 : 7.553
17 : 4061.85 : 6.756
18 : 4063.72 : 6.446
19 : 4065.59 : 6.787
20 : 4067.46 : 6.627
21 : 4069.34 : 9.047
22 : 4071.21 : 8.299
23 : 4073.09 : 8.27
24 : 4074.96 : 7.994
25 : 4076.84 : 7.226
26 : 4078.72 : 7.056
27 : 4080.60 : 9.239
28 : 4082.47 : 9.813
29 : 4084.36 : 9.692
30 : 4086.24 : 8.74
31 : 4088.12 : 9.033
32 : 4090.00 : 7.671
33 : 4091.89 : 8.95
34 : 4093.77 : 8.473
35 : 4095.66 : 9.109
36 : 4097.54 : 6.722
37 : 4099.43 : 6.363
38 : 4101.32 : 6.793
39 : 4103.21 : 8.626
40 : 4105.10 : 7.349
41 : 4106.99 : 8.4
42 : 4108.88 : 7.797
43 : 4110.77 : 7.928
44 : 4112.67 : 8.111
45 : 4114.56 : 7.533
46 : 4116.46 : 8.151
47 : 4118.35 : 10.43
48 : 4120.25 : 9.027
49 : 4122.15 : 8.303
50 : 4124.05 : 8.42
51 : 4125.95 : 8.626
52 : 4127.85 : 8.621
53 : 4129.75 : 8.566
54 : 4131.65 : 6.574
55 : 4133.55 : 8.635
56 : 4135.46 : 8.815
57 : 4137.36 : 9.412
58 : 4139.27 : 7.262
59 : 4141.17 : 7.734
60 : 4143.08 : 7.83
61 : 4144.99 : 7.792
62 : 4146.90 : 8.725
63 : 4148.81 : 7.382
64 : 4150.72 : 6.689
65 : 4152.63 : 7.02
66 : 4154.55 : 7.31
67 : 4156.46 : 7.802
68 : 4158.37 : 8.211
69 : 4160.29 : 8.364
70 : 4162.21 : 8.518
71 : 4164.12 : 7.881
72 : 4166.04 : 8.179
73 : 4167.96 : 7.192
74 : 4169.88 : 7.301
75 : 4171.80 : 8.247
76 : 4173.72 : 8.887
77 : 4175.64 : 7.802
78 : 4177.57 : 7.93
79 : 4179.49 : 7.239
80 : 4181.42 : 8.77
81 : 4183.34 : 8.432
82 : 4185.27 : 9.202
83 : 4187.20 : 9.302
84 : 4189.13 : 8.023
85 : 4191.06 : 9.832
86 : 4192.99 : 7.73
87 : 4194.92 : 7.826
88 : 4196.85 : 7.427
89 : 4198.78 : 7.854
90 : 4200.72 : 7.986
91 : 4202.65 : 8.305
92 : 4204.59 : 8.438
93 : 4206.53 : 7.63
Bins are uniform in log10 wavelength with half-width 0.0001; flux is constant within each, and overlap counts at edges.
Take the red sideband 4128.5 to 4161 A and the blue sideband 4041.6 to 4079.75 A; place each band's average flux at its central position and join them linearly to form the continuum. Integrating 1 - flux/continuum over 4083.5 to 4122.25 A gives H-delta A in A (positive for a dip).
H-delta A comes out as -1.9 A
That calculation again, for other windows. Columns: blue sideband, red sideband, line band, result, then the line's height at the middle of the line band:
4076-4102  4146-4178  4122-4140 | -0.7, 8.01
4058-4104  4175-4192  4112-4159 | 0.8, 8.26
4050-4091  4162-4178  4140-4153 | 0.6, 8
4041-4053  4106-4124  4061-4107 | 2.6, 8.45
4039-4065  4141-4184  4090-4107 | 0.3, 7.98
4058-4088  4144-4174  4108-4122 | -0.9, 7.91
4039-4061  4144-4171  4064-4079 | 1.0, 8.2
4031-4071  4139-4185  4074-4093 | -1.2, 8.04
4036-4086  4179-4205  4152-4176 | 1.1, 8.3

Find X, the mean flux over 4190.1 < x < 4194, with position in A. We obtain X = 8.77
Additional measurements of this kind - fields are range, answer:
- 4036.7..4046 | 8.43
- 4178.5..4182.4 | 8.02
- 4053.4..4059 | 7.75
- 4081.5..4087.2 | 9.42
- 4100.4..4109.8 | 7.8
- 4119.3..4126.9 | 8.59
